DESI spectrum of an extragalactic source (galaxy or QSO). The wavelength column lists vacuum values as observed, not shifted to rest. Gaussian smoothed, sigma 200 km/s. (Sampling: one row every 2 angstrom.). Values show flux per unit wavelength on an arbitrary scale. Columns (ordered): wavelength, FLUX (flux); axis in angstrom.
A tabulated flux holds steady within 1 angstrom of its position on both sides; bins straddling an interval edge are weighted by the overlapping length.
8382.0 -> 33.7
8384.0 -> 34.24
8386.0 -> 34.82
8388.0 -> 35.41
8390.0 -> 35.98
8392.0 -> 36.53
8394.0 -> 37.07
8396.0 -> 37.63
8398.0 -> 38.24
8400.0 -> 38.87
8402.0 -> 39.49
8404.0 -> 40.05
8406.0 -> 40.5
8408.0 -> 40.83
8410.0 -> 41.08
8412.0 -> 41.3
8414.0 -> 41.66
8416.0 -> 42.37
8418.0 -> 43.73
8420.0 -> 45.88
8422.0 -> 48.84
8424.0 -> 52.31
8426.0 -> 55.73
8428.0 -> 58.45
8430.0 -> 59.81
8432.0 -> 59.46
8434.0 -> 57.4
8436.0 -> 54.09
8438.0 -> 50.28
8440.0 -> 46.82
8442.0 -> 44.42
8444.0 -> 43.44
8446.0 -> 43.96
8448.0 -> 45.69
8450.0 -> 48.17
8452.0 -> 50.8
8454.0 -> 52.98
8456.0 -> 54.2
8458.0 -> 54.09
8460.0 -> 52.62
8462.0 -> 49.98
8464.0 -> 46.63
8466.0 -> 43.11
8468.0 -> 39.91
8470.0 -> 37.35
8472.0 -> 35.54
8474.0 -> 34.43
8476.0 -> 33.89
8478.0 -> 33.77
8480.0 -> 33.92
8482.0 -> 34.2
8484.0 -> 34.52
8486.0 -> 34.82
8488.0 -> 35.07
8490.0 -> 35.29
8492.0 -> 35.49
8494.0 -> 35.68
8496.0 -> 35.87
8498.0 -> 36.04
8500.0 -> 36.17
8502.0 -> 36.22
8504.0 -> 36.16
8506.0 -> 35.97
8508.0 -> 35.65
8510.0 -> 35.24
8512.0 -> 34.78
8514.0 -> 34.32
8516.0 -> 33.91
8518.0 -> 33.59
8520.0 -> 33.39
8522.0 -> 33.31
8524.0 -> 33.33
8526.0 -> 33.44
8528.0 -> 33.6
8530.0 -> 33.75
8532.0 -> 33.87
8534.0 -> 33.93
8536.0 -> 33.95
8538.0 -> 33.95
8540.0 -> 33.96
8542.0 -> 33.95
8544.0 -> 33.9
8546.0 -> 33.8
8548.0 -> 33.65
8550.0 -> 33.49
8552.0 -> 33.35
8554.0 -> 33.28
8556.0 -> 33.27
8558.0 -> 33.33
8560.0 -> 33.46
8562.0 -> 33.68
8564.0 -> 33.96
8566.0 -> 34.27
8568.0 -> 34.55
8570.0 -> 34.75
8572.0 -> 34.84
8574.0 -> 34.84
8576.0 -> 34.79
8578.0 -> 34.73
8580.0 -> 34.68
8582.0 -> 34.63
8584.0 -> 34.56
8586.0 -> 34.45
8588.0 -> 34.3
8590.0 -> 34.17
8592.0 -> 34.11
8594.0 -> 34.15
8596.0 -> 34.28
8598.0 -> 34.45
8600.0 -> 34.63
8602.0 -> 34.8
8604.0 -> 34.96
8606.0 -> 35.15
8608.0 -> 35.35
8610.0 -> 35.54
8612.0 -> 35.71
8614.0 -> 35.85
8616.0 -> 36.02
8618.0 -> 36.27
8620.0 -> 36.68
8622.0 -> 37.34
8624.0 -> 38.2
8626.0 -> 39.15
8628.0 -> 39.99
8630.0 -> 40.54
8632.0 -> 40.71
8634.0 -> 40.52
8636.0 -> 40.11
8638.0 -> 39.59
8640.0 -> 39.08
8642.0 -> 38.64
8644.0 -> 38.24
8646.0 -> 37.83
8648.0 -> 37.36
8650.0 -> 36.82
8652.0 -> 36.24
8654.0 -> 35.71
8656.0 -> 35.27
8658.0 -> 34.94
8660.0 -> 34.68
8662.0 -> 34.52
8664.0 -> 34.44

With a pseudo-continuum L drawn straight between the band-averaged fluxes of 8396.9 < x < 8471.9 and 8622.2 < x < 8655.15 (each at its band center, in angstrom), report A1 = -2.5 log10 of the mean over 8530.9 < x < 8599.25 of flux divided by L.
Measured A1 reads 0.22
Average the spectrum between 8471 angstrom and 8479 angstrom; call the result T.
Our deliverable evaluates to 34.4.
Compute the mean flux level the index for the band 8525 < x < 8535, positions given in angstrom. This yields 33.7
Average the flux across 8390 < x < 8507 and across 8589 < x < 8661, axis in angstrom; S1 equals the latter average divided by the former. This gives 0.86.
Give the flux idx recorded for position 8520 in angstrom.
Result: 33.39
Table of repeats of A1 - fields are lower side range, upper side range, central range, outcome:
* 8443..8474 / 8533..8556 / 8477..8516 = 0.16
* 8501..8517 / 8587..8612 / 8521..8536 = 0.05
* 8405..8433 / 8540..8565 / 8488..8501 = 0.12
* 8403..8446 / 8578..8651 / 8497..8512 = 0.20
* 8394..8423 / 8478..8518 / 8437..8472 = -0.23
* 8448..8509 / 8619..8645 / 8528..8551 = 0.17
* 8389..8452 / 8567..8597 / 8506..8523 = 0.14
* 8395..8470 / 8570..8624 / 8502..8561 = 0.17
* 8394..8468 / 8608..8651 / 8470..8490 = 0.28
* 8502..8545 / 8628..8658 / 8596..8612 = 0.06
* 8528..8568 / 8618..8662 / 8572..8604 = 0.03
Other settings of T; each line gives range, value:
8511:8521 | 34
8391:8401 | 37.7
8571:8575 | 34.8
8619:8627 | 37.8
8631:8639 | 40.2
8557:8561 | 33.4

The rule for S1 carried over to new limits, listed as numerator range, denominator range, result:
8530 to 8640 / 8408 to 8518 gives 0.83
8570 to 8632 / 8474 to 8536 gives 1.03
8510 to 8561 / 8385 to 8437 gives 0.76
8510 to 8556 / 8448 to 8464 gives 0.66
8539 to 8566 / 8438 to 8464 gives 0.69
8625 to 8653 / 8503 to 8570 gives 1.14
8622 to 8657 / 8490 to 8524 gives 1.10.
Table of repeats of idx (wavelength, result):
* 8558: 33.33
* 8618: 36.27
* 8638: 39.59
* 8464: 46.63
